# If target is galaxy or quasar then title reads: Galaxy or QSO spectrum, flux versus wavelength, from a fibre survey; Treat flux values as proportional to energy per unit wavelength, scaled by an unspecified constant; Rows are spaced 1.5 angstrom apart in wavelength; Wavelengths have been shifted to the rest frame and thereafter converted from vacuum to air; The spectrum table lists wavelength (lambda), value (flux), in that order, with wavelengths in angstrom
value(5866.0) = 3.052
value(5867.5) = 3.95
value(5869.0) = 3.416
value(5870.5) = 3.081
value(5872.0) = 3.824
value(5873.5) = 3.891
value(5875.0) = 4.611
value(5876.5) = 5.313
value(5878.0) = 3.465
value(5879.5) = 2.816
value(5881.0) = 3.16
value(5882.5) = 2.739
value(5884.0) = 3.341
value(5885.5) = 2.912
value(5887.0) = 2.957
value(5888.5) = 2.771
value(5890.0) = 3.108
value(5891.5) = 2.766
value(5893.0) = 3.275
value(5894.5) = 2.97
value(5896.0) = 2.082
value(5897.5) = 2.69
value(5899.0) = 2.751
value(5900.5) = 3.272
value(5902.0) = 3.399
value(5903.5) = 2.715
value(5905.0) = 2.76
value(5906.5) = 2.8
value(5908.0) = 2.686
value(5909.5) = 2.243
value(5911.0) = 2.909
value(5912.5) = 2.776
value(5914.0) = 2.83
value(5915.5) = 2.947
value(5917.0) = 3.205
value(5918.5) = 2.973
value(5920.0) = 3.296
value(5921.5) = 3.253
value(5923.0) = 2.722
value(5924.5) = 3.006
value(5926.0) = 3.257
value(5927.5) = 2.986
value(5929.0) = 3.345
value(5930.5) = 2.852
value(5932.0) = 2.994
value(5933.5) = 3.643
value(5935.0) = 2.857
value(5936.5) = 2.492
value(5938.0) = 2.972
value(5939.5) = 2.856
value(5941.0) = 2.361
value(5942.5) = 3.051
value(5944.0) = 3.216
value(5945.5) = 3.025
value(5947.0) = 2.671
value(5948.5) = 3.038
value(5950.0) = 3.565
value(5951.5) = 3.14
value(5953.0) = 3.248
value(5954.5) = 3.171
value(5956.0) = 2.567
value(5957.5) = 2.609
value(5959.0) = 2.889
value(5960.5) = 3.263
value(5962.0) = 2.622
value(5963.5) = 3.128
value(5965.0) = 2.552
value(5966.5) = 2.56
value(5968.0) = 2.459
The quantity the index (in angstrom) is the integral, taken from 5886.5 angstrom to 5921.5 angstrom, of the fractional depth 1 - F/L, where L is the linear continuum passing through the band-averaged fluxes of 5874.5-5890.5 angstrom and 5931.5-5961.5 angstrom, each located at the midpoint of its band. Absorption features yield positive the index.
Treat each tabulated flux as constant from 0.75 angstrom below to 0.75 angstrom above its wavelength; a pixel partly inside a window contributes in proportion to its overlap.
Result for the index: 3.8 angstrom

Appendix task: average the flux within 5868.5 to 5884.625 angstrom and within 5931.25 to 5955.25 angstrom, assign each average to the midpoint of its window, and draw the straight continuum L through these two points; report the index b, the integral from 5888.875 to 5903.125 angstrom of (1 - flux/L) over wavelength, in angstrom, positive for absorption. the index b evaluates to 2.17 angstrom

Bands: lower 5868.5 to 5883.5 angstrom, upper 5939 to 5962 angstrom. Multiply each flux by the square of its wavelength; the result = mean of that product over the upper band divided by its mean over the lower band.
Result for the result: 0.84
